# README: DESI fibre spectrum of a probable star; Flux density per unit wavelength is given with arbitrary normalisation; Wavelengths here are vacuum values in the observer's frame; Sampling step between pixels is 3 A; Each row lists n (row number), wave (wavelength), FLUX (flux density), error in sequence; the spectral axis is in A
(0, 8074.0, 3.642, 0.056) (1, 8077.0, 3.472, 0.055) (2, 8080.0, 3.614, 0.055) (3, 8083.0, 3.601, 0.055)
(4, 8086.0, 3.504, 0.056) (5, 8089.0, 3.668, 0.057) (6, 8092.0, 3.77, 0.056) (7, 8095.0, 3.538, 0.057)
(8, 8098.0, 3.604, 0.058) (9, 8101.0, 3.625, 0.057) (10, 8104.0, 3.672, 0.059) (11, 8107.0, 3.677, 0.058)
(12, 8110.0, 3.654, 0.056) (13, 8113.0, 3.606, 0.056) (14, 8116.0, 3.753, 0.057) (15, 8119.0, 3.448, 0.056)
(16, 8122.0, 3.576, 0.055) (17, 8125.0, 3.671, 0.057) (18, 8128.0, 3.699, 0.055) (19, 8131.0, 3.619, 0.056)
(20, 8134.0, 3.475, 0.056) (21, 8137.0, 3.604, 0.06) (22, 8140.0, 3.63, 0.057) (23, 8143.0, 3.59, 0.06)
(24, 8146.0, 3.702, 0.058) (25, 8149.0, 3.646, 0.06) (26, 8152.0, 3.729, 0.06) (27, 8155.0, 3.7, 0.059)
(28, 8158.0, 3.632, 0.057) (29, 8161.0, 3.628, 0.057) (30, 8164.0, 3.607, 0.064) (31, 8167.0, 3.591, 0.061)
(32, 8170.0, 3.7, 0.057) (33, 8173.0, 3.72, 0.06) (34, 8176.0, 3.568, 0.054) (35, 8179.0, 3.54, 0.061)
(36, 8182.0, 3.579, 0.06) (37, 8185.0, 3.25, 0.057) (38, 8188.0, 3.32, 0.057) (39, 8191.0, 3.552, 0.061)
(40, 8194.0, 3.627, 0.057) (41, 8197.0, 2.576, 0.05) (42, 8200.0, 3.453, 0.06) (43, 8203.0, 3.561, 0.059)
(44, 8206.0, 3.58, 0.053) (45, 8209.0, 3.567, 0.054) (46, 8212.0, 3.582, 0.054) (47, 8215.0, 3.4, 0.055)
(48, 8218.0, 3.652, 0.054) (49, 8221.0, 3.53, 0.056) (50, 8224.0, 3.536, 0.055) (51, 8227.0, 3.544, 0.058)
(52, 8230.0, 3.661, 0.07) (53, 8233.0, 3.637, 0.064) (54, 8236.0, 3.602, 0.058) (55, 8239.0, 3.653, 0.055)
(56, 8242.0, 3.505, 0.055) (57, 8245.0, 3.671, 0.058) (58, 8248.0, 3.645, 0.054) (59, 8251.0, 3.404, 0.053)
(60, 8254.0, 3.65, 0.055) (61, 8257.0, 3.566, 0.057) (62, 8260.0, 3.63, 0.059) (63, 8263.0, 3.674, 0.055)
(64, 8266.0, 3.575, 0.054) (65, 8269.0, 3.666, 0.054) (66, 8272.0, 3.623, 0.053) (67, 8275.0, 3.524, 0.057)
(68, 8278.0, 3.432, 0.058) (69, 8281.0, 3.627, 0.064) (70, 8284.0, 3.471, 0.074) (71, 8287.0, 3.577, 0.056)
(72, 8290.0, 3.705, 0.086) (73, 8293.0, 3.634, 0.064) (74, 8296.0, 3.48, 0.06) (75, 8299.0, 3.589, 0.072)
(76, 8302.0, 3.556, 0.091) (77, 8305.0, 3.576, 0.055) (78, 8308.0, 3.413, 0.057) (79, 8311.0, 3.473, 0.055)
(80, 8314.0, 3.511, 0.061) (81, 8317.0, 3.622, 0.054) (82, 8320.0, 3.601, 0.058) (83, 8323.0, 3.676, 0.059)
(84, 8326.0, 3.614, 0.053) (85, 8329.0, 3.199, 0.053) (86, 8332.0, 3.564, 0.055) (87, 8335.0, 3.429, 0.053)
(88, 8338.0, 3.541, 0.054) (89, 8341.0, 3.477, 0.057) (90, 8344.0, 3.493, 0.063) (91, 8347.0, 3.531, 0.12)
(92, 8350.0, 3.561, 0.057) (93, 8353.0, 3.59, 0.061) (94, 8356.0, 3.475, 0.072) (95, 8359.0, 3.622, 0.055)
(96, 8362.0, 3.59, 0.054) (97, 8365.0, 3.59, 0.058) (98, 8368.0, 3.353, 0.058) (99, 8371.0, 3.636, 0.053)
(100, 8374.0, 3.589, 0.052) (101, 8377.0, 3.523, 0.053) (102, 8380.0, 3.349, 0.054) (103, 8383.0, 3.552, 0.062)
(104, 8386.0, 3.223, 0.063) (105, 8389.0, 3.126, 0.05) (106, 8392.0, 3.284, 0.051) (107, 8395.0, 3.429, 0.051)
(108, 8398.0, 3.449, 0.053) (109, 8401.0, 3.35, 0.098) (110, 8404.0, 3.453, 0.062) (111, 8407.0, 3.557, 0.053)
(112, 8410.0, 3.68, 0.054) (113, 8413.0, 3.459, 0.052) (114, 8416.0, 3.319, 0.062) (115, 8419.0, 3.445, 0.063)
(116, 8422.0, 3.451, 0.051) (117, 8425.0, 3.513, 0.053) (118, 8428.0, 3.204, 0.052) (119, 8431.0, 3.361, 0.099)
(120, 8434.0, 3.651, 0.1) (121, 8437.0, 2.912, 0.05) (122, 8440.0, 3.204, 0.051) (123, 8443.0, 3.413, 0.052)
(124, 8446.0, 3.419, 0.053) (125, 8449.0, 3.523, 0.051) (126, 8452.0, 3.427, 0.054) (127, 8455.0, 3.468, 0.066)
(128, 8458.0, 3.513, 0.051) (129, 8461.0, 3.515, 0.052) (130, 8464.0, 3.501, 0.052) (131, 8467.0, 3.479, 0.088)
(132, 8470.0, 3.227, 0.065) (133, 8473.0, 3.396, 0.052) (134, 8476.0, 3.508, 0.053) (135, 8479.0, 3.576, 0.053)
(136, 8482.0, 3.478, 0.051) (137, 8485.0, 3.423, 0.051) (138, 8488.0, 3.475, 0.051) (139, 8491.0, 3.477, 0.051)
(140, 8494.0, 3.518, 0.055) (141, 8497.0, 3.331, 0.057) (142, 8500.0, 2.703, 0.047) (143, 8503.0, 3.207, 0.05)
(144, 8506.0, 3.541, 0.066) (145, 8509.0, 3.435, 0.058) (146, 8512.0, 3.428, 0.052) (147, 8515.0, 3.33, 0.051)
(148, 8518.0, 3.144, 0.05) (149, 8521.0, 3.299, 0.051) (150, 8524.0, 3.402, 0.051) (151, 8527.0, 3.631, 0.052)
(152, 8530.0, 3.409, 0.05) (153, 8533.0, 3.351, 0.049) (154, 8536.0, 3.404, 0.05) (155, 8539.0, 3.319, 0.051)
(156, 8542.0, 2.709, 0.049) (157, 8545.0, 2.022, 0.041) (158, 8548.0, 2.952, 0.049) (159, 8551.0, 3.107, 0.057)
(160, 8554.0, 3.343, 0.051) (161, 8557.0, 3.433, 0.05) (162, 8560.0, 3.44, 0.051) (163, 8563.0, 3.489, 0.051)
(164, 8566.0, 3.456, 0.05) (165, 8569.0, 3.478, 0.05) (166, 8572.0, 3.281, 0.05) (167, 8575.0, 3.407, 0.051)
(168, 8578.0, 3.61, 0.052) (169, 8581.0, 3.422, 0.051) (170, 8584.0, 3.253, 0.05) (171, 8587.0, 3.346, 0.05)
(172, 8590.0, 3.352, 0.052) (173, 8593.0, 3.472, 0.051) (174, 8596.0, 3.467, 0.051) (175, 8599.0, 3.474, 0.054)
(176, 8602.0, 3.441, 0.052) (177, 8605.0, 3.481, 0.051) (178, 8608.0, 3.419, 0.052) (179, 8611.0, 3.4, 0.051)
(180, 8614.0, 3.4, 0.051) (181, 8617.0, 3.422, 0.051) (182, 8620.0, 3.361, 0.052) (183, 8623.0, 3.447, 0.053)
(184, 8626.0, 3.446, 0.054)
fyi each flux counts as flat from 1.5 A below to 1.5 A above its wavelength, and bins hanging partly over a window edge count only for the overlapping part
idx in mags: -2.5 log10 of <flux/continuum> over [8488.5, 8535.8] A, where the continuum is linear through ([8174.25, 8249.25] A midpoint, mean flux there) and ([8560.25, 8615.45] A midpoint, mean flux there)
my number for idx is 0.03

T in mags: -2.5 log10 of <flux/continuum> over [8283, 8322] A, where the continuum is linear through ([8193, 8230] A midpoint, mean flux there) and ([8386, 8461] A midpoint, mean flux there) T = -0.04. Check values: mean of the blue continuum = 3.47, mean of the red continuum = 3.4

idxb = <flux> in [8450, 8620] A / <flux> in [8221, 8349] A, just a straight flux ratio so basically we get 0.94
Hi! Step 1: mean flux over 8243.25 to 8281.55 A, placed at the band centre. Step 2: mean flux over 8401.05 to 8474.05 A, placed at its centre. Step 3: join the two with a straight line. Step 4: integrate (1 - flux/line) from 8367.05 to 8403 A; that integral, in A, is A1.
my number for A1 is 0.7 A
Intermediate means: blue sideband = 3.59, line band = 3.41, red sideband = 3.42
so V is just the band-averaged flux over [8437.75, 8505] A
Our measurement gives 3.39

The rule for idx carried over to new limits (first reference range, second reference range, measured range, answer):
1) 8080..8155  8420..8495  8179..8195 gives 0.04 mag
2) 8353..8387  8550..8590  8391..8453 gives 0.02 mag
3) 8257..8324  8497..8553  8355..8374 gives -0.03 mag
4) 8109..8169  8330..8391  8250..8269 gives -0.01 mag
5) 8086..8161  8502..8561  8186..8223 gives 0.03 mag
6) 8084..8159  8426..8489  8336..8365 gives -0.02 mag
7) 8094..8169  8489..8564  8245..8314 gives -0.02 mag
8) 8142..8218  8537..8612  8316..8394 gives -0.02 mag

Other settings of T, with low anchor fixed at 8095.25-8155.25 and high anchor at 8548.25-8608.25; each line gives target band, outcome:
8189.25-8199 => 0.11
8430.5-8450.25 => 0.04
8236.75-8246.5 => -0.01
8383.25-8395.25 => 0.07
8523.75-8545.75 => 0.08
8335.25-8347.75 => 0.01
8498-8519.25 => 0.06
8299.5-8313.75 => 0.01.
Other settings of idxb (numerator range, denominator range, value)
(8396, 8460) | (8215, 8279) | 0.95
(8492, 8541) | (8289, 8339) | 0.94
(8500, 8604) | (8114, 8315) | 0.93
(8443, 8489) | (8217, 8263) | 0.96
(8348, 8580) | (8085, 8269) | 0.95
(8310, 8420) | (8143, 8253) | 0.98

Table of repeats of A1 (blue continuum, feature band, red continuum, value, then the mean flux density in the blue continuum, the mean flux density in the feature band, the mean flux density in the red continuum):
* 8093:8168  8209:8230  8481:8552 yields -0.1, 3.63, 3.55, 3.25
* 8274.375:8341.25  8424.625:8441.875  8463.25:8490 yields 0.9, 3.54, 3.3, 3.45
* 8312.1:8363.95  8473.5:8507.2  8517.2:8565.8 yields -0.8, 3.54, 3.38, 3.22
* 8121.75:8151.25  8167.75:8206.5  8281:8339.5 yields 1.5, 3.63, 3.46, 3.54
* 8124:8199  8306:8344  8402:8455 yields -0.5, 3.56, 3.51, 3.41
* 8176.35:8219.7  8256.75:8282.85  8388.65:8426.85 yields -1.1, 3.45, 3.59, 3.43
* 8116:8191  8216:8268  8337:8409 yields -0.7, 3.6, 3.59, 3.47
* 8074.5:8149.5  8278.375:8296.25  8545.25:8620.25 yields -0.3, 3.62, 3.58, 3.37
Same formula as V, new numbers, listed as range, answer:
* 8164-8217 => 3.49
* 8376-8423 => 3.41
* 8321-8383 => 3.52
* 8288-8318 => 3.56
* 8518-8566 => 3.23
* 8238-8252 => 3.58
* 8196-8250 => 3.53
